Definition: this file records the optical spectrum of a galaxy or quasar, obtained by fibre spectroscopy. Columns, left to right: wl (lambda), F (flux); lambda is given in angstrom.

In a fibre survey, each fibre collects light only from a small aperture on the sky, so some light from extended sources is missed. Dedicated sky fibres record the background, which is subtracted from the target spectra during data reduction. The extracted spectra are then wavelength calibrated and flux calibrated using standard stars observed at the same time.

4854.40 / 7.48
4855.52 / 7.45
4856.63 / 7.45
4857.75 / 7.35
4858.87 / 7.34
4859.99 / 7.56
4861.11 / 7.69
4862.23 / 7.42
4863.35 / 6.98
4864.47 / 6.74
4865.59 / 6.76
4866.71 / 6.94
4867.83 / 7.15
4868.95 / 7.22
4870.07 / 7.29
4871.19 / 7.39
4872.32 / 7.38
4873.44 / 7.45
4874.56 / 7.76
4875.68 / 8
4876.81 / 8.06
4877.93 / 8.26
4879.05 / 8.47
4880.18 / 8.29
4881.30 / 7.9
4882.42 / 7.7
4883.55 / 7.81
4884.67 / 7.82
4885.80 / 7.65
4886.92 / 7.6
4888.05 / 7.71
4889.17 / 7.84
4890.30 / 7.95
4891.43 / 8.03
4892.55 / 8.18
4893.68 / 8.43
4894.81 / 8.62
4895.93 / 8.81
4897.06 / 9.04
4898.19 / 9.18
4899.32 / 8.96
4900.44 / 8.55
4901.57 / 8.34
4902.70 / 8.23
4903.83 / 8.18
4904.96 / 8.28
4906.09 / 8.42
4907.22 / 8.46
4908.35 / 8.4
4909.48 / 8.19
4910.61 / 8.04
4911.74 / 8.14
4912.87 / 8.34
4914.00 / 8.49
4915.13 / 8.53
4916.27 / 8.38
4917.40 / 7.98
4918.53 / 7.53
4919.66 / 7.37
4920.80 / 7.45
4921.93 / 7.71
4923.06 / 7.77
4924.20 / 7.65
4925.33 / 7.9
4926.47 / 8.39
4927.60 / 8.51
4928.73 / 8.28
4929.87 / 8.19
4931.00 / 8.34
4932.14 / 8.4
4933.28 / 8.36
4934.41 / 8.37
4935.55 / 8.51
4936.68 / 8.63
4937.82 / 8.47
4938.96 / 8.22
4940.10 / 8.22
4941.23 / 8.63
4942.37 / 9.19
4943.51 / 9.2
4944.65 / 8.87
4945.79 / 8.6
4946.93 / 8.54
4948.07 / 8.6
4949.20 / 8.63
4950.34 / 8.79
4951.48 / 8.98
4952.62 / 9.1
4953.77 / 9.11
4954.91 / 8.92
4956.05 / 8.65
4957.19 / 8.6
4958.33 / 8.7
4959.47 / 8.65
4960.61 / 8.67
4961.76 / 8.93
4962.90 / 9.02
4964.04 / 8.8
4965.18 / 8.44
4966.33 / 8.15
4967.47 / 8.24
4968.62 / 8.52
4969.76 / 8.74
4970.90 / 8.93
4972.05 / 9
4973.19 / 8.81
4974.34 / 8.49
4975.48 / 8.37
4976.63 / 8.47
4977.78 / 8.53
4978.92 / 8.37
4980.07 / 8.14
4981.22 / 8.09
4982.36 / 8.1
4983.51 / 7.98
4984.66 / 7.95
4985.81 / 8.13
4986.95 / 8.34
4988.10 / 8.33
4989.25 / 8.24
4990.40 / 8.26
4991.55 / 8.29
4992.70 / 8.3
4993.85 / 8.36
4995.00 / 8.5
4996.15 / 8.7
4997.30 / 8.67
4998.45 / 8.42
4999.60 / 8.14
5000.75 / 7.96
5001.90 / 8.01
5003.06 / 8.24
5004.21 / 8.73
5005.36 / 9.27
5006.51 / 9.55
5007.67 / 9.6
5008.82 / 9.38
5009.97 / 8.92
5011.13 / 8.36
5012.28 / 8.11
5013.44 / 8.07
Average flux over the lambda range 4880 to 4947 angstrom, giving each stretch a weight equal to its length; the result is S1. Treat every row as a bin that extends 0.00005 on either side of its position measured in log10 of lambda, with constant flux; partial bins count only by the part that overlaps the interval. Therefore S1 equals 8.26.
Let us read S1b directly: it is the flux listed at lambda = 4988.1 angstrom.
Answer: 8.33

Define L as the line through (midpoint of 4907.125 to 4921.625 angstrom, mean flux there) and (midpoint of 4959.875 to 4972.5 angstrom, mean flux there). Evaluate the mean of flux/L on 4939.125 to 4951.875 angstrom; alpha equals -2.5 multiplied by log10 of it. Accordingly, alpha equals -0.04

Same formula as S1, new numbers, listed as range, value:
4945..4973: 8.73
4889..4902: 8.52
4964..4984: 8.45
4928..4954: 8.61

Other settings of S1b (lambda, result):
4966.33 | 8.15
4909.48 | 8.19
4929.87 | 8.19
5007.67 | 9.6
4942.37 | 9.19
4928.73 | 8.28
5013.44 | 8.07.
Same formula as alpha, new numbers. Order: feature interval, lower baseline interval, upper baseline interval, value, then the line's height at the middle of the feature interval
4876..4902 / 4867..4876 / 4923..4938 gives -0.07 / 7.68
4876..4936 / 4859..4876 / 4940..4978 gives -0.04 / 7.9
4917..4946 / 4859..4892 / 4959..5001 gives -0.03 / 8.05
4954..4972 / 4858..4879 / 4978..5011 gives -0.06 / 8.21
